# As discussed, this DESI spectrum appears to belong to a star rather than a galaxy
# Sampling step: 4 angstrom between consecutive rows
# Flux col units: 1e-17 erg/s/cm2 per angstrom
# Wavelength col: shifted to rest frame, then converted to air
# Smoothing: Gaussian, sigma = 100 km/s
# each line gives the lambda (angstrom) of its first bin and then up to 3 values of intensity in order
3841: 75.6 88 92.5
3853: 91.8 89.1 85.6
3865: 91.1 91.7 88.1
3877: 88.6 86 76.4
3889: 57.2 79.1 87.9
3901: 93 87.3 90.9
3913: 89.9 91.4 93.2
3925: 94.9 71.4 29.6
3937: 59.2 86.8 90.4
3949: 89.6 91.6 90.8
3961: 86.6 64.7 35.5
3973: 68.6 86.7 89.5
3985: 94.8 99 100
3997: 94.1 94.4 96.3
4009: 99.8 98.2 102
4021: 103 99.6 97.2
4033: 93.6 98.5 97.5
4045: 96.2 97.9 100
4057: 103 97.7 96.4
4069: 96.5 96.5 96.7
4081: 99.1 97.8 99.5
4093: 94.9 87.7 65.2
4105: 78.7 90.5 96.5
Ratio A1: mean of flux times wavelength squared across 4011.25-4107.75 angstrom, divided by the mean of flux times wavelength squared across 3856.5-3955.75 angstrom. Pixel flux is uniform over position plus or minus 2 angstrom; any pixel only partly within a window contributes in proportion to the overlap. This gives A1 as 1.2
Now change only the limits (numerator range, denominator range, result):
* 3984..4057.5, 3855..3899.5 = 1.26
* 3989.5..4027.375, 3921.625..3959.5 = 1.29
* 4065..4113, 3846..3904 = 1.19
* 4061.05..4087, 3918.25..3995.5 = 1.28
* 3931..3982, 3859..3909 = 0.91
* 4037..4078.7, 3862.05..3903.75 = 1.27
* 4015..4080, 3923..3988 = 1.33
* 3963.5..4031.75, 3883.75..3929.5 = 1.11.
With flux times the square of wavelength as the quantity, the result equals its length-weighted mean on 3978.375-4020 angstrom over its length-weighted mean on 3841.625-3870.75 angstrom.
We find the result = 1.2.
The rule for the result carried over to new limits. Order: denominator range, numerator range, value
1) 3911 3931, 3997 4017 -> 1.15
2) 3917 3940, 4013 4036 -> 1.44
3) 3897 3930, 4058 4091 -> 1.18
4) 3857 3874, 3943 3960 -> 1.06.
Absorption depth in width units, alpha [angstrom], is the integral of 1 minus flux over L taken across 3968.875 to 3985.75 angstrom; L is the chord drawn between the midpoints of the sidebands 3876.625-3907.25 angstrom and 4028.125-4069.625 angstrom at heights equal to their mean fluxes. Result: 2.3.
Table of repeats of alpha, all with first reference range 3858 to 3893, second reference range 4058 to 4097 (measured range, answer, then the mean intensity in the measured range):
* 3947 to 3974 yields 4.0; 75.6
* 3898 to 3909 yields -0.7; 90.1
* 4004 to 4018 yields -1.0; 99.1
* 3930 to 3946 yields 4.0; 65.3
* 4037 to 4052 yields -0.5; 97.6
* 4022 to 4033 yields -0.5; 97.9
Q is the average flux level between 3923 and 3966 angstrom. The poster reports 78.1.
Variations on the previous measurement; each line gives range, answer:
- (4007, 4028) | 100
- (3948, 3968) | 82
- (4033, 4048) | 96.9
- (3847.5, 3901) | 85.2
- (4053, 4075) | 98.2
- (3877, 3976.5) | 79.1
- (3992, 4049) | 97.8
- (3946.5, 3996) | 83.4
